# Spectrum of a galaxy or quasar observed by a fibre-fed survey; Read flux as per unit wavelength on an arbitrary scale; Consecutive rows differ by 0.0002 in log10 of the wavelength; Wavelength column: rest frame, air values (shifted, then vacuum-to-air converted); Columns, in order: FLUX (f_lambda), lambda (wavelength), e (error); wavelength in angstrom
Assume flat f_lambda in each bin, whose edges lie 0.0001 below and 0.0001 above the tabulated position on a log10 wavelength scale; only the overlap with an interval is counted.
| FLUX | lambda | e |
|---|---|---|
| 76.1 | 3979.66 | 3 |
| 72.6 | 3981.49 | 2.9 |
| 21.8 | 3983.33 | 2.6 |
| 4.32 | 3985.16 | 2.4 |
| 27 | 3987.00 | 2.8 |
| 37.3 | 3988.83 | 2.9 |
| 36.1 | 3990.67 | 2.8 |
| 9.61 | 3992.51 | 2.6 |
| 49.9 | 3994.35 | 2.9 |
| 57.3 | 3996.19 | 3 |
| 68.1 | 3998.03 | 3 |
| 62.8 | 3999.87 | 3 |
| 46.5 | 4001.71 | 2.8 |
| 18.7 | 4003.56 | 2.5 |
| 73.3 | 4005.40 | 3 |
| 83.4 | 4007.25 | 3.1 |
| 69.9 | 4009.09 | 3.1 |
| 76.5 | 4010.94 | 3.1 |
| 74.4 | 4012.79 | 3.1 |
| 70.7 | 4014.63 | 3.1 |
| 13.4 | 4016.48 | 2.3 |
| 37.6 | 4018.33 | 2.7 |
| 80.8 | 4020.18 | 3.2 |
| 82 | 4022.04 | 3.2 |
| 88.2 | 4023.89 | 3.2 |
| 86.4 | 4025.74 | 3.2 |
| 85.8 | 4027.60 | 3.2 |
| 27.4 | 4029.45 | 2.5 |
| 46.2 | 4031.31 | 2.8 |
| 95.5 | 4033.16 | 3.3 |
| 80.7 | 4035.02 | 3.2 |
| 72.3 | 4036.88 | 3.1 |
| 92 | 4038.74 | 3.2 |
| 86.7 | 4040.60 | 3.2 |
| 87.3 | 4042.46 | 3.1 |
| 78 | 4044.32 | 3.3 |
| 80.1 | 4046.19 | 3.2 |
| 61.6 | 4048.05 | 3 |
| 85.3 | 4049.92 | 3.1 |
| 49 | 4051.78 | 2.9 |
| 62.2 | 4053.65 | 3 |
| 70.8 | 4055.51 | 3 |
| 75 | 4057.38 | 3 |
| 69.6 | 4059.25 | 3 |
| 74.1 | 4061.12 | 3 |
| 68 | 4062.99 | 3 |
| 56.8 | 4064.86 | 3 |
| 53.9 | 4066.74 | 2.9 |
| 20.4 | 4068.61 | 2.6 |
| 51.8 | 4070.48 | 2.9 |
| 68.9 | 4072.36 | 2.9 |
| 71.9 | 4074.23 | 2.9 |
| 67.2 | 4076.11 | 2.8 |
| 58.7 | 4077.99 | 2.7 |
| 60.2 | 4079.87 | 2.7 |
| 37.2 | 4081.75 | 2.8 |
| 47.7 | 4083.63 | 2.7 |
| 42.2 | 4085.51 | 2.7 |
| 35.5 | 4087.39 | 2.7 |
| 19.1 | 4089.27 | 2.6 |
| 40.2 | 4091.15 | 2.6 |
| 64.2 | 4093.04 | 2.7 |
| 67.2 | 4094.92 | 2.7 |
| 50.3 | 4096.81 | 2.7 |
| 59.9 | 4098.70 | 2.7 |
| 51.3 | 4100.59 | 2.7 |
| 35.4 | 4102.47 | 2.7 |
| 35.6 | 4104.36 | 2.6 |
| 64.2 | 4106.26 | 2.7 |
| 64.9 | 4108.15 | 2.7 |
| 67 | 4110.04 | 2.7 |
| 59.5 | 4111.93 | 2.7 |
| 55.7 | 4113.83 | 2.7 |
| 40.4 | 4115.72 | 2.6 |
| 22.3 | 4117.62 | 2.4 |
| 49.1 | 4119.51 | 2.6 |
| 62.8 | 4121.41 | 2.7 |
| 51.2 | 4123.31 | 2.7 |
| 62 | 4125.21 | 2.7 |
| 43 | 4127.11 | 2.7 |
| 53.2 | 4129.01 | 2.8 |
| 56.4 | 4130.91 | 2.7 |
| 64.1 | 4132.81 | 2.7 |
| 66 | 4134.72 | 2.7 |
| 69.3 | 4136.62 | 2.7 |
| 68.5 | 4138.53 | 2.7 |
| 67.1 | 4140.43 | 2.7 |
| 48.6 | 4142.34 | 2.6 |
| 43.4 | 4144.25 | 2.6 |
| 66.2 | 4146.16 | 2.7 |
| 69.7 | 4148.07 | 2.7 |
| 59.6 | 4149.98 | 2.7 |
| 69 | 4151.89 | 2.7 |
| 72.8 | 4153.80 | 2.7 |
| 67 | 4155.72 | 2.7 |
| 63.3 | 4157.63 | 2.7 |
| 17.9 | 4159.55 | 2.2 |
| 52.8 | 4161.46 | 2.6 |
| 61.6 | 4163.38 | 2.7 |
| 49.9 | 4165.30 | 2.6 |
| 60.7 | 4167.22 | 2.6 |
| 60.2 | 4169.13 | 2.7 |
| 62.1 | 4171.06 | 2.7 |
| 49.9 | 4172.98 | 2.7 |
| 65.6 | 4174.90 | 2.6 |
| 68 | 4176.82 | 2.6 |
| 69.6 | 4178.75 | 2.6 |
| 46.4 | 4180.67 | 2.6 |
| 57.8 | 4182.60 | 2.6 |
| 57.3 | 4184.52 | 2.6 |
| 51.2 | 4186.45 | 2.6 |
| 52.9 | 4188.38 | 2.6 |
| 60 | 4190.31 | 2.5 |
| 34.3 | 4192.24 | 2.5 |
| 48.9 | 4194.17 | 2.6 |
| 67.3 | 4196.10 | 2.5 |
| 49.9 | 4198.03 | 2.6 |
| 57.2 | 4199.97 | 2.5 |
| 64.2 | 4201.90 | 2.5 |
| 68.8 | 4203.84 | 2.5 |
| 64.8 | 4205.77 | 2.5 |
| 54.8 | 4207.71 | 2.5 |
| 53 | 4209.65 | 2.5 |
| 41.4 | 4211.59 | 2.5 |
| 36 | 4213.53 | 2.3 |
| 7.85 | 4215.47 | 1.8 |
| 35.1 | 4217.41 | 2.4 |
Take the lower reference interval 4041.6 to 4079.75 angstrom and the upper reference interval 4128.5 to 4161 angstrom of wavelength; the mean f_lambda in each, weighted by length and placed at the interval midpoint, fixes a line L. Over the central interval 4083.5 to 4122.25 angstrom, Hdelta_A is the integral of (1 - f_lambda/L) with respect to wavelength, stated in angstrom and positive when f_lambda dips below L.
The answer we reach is 8.29 angstrom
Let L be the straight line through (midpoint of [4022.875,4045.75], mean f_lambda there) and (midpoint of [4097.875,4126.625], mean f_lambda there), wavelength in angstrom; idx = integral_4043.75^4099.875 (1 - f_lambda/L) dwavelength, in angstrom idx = 6.3 angstrom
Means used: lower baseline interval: 77.3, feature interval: 58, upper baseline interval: 51.9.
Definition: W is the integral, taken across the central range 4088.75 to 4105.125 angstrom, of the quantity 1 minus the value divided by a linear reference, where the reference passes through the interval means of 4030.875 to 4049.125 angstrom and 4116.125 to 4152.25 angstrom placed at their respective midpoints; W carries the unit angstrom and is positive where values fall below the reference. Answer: 4.44 angstrom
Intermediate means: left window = 78.9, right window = 57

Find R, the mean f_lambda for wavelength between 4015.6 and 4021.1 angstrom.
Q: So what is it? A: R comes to 44.2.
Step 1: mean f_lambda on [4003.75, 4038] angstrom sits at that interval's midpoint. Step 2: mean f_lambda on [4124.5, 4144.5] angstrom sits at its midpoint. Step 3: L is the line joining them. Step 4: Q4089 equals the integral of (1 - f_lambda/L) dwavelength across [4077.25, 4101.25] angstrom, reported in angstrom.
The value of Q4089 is 5.3 angstrom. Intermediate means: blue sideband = 68.2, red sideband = 58.8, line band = 48.6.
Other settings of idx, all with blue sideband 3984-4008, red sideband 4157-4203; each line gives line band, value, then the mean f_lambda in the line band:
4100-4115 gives -1.0 angstrom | 54.1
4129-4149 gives -3.3 angstrom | 61.5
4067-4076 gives -1.1 angstrom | 54.6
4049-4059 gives -4.5 angstrom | 68.6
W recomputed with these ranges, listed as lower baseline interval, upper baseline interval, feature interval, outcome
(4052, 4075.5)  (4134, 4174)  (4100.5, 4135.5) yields 4.3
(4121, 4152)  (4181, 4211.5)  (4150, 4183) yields -0.5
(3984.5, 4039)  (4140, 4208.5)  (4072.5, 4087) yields 0.8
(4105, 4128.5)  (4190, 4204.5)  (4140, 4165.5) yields -1.6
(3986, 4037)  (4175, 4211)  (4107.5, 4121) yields 1.5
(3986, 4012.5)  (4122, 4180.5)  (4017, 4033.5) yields -4.6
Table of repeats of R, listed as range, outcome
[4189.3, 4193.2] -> 47.2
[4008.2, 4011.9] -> 73.1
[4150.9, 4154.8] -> 70.7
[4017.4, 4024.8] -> 72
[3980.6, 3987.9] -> 31.3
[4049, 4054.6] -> 65.6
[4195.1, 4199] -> 58.5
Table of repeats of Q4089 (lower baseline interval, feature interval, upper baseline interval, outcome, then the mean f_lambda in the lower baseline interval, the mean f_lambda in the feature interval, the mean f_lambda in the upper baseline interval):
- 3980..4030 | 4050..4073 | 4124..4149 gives -1.6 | 54.6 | 60.9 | 59.7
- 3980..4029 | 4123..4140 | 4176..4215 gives -1.6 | 55.2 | 59.9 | 54.5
